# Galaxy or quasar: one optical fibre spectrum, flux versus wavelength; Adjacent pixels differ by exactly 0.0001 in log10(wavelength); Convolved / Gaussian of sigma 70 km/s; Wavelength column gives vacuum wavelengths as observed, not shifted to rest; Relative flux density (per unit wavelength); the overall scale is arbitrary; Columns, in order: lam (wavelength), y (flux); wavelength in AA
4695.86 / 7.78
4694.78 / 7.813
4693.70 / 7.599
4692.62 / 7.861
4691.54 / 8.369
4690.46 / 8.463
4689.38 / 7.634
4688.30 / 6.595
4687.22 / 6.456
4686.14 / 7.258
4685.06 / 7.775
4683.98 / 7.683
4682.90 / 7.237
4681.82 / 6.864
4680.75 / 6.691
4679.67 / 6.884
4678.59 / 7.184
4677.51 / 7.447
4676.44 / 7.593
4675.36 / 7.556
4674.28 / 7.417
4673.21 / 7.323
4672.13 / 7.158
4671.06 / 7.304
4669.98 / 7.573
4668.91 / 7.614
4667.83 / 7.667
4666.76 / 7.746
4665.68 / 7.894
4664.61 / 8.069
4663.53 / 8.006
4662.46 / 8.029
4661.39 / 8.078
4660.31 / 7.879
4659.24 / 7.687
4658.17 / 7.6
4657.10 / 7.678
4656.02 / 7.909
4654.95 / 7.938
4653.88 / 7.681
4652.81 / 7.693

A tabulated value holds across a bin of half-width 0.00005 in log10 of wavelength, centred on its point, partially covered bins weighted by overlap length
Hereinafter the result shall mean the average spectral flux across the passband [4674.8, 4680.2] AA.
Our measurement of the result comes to 7.33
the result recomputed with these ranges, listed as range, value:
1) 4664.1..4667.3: 7.91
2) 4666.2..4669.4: 7.66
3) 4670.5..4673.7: 7.26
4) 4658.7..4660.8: 7.8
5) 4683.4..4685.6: 7.71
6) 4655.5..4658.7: 7.72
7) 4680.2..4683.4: 6.93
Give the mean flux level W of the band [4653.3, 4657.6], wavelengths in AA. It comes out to 7.8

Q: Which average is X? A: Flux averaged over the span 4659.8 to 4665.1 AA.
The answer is 8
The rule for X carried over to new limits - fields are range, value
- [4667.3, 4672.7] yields 7.46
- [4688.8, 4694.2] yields 7.98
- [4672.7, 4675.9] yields 7.44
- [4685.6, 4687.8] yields 6.85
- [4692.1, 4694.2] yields 7.73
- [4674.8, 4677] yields 7.57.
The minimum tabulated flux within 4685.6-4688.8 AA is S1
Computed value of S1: 6.456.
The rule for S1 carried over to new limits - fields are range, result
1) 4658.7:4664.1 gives 7.687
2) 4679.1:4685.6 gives 6.691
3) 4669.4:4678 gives 7.158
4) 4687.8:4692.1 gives 6.595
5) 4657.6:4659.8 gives 7.6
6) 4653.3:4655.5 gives 7.681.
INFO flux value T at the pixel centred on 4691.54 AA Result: 8.369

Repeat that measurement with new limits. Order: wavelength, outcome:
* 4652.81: 7.693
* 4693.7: 7.599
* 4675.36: 7.556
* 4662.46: 8.029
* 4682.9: 7.237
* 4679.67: 6.884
